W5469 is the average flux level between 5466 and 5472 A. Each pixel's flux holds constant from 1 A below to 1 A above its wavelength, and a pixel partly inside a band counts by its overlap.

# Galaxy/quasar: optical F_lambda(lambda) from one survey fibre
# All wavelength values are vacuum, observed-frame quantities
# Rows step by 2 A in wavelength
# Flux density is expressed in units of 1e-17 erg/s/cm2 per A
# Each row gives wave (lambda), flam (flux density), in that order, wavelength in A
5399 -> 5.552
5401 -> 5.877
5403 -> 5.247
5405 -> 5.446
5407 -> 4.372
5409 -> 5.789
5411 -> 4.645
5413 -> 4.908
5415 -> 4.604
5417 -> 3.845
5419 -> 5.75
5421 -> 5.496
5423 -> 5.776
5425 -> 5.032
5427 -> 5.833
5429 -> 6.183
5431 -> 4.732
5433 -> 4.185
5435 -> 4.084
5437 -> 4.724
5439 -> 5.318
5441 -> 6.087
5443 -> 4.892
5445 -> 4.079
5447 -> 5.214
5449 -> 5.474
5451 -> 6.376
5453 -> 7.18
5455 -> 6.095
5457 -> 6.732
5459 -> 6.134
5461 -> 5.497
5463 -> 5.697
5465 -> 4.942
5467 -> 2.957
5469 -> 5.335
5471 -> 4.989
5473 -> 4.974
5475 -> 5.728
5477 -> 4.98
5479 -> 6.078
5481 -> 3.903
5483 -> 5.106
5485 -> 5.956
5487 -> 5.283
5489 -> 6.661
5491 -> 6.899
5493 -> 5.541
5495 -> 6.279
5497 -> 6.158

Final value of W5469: 4.43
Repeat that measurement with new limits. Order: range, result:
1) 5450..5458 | 6.6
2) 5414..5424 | 5.09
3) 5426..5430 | 6.01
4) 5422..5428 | 5.55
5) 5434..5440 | 4.71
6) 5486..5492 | 6.28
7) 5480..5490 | 5.38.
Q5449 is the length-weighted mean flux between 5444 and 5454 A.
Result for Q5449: 5.66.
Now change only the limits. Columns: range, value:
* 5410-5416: 4.72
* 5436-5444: 5.26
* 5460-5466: 5.38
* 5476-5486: 5.2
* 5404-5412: 5.06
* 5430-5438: 4.43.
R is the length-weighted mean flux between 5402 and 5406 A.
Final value 5.35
